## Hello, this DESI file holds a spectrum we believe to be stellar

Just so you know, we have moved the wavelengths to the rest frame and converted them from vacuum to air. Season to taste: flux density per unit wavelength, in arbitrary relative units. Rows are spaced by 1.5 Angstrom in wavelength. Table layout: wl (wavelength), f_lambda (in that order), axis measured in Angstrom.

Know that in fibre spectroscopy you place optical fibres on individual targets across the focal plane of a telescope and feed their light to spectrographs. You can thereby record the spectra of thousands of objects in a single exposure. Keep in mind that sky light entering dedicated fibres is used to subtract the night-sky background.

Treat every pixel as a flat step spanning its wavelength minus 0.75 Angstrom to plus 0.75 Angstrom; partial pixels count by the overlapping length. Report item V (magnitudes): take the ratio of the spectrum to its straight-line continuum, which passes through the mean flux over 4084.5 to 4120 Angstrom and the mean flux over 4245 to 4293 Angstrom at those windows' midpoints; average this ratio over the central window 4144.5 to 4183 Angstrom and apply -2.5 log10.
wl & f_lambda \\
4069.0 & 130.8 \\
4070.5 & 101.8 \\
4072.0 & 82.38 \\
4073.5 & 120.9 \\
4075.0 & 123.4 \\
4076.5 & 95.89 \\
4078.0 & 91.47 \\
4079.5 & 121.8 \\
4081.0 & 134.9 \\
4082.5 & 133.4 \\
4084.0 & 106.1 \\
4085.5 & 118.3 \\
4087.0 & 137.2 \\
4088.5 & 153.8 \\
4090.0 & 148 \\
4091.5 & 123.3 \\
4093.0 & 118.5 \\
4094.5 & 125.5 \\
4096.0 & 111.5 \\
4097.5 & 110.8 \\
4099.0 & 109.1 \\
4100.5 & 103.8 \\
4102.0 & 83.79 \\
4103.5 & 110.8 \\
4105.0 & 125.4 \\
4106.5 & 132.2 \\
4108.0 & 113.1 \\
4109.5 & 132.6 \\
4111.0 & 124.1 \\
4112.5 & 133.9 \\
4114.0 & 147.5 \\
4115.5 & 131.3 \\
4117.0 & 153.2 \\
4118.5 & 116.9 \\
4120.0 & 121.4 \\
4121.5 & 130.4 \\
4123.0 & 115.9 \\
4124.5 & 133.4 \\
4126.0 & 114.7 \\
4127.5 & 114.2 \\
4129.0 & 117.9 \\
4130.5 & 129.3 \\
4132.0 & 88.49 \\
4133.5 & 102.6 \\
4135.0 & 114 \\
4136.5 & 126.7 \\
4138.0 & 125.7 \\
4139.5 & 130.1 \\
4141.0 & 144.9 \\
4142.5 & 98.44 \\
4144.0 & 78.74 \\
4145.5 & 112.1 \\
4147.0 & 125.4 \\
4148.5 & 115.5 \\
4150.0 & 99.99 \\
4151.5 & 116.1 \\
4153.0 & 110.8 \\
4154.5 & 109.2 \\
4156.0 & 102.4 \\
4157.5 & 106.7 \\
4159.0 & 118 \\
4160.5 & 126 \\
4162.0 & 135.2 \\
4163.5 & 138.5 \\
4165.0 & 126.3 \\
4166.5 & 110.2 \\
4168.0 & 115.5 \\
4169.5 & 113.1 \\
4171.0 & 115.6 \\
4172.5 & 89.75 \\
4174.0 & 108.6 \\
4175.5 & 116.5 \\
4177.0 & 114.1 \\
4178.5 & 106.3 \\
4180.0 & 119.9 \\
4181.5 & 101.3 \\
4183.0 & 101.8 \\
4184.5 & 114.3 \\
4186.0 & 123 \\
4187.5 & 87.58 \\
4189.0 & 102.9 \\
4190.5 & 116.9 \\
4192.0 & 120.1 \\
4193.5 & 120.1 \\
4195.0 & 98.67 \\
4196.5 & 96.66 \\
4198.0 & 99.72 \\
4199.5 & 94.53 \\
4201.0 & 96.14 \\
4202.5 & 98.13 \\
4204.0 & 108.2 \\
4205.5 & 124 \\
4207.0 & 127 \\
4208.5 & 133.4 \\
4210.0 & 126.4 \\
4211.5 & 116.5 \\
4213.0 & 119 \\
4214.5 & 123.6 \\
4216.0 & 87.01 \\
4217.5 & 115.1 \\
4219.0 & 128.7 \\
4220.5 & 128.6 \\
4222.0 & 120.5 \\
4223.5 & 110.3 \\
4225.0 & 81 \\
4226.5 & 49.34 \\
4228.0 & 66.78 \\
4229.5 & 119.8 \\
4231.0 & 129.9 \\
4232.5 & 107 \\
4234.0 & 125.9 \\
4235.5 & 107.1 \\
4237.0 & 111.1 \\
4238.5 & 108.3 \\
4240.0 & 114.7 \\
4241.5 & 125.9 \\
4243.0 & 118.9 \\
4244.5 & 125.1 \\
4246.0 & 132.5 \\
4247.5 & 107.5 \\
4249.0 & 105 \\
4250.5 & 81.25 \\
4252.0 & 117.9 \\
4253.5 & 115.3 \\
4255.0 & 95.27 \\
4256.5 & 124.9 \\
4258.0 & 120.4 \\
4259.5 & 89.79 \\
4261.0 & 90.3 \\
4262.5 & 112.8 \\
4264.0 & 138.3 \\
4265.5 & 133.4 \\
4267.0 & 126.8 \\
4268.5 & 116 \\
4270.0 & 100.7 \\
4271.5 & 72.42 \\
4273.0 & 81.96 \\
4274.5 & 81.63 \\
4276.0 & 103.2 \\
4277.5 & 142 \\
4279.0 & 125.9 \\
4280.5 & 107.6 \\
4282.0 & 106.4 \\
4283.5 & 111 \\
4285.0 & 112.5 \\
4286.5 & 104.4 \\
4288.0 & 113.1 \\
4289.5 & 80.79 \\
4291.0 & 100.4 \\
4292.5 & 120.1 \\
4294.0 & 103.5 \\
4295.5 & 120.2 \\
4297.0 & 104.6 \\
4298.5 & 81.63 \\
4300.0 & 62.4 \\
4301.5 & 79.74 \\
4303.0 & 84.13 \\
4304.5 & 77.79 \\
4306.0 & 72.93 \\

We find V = 0.05 mag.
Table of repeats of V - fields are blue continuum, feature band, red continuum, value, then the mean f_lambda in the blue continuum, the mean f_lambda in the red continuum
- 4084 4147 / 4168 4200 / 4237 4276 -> 0.07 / 121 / 109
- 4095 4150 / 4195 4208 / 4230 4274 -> 0.08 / 119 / 111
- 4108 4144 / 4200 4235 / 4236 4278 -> 0.04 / 123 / 110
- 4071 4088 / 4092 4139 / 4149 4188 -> -0.05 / 115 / 113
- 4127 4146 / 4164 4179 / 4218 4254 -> 0.00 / 114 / 110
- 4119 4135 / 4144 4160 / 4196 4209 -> 0.04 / 117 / 108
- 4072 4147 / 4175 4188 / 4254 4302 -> 0.04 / 120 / 105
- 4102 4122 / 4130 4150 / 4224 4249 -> 0.08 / 127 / 108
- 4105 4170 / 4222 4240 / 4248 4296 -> 0.09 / 120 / 108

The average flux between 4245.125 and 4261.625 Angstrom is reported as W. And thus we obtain 108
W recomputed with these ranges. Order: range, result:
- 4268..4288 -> 105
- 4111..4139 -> 123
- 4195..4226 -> 111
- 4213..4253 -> 110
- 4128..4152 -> 114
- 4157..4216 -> 113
